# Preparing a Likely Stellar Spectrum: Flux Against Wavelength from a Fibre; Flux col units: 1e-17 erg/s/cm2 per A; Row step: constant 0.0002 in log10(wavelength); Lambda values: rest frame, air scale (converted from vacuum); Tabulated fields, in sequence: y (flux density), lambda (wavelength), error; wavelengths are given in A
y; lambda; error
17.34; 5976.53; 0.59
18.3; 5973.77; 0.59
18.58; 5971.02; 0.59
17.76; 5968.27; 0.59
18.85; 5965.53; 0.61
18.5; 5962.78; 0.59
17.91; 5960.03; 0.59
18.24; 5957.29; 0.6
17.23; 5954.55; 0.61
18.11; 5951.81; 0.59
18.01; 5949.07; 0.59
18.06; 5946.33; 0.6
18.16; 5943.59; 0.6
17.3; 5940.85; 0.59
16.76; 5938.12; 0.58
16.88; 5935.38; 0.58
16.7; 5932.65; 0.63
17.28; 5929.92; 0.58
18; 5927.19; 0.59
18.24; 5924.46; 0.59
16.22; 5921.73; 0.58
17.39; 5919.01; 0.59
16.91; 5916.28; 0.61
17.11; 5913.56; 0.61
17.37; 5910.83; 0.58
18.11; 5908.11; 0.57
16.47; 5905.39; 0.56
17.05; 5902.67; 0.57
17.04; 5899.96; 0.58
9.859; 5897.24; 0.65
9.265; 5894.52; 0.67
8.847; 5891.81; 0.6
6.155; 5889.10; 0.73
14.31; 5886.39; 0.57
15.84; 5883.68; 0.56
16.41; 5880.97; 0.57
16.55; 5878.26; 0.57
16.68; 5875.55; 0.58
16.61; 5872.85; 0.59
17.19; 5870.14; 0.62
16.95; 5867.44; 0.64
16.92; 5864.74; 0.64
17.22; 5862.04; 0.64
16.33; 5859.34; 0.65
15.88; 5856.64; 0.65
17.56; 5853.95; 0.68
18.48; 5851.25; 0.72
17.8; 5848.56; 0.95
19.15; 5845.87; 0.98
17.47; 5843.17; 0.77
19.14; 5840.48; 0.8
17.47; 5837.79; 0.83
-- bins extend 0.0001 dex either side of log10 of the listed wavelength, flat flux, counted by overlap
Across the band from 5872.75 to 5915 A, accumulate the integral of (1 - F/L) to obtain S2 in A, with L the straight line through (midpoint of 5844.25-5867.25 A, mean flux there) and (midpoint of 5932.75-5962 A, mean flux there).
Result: 7.1 A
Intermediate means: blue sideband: 17.4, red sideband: 17.6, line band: 14.6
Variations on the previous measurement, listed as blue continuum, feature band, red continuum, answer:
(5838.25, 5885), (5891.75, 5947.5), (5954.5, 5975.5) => 4.6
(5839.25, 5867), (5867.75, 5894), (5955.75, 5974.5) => 5.2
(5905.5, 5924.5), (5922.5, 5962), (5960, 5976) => 0.3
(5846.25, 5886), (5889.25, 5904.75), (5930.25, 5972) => 4.6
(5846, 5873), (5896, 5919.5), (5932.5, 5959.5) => 1.4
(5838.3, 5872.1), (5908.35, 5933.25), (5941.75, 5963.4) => 0.7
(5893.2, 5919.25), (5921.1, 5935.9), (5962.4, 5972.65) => -0.6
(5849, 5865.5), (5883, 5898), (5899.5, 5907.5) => 5.7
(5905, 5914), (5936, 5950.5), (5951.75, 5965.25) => 0.2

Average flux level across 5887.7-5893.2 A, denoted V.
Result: 7.58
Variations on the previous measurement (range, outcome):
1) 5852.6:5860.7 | 16.6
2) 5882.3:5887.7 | 15.1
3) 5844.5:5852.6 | 18.5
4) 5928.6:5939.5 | 16.9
